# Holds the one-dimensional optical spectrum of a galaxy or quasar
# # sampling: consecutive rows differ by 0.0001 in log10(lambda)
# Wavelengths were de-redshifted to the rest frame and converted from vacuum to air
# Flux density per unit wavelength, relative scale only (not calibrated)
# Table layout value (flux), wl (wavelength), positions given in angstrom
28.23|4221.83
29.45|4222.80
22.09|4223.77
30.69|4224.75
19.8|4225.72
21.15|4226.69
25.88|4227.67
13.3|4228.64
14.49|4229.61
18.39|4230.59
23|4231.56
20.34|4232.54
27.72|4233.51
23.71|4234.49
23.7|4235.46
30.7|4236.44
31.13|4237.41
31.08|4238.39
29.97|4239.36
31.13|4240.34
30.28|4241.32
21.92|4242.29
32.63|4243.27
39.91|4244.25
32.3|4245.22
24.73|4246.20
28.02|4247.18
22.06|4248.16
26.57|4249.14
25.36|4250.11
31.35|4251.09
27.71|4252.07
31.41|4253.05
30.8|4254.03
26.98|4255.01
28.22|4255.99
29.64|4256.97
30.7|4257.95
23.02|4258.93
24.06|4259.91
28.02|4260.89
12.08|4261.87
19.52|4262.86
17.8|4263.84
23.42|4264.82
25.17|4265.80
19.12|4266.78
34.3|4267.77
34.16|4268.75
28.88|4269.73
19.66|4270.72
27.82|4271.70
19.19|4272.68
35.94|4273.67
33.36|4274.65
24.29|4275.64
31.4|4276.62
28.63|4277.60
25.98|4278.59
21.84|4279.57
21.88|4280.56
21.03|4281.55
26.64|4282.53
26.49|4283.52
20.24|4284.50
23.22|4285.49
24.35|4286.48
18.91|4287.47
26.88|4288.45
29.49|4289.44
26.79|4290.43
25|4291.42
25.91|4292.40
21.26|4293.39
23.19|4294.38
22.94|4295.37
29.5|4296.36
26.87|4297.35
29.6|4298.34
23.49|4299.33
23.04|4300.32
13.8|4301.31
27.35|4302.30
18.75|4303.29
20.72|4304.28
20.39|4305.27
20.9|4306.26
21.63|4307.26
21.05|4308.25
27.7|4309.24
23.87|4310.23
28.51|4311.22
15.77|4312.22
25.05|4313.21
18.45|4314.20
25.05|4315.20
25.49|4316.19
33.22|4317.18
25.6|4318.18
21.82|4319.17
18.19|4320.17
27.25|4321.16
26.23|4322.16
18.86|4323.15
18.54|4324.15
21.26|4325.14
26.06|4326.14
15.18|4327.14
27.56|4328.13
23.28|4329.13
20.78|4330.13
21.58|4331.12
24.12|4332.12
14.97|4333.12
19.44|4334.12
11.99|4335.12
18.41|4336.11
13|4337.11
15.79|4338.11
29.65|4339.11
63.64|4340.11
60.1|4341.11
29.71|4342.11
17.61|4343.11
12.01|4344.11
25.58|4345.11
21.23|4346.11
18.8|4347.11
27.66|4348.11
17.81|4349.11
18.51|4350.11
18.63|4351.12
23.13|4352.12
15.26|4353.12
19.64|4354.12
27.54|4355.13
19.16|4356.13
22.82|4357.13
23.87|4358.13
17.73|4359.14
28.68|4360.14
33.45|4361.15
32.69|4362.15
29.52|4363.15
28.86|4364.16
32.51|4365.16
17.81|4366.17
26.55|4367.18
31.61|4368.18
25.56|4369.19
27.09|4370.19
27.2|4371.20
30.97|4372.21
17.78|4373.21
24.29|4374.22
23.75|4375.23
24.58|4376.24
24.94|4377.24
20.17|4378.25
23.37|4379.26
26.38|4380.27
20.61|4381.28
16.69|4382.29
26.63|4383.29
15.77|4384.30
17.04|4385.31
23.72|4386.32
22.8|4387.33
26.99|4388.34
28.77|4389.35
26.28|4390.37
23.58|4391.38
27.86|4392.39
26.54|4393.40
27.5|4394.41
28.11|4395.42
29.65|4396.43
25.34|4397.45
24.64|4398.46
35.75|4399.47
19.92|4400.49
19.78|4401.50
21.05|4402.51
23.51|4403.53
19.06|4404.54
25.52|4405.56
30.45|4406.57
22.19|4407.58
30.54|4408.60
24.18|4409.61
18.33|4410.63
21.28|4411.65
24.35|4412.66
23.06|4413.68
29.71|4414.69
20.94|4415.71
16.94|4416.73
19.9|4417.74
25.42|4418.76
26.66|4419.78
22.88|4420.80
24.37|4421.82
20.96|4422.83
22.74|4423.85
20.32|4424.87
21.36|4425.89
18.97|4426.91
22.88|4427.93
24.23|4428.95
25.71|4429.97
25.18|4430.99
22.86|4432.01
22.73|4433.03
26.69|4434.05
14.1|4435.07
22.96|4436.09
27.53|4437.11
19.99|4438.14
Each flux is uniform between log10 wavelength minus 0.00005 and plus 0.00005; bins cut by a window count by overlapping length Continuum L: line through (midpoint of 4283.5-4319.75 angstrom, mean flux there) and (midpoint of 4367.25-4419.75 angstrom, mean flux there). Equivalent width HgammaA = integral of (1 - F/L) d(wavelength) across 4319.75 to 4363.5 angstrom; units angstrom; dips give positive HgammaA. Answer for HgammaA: 0.9 angstrom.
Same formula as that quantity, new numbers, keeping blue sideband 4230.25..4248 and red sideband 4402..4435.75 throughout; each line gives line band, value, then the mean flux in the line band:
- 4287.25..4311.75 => 2.1 angstrom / 23.9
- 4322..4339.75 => 3.3 angstrom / 20.6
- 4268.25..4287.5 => 0.7 angstrom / 25.9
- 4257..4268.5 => 1.4 angstrom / 23.9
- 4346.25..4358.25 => 1.8 angstrom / 21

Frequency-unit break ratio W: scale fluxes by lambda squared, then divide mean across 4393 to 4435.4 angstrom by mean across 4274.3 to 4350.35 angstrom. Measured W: 1.04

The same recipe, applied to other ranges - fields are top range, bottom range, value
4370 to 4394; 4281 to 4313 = 1.05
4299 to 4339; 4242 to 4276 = 0.83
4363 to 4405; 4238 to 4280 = 0.96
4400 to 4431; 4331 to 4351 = 0.99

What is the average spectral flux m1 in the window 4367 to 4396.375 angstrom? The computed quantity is 24.7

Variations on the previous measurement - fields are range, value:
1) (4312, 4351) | 23.5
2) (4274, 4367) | 24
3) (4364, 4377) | 26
